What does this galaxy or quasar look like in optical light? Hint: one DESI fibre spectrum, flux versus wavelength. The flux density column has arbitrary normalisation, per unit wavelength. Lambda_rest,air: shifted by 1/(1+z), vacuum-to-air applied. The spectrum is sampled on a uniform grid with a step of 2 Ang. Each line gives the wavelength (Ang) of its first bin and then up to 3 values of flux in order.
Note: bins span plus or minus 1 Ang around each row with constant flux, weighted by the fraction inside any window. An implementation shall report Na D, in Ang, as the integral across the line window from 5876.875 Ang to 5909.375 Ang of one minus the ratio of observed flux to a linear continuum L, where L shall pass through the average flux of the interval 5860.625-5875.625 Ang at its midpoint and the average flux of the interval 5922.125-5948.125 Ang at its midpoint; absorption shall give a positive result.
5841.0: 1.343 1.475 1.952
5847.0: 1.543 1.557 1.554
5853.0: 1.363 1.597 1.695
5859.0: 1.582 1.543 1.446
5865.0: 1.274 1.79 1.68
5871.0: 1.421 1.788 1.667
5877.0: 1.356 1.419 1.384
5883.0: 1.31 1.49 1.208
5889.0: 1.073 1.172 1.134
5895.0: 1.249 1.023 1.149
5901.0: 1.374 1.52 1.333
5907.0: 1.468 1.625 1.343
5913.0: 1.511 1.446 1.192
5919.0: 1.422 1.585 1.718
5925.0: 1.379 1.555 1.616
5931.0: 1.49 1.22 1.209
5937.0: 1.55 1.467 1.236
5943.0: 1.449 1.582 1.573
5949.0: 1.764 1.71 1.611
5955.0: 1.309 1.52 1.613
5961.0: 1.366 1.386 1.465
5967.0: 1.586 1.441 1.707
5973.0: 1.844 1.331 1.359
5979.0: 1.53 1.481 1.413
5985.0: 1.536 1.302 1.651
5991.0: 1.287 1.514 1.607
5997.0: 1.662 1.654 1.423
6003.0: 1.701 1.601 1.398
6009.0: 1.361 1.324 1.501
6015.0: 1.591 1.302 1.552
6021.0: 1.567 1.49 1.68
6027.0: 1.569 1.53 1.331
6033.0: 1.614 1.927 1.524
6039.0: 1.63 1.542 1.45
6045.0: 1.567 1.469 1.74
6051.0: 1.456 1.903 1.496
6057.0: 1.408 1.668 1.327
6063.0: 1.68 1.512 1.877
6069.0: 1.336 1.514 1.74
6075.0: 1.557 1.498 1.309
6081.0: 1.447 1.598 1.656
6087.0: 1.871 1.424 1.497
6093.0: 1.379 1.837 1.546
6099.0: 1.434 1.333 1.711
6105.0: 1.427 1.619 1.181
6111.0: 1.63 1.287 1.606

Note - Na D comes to 4.9 Ang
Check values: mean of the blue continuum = 1.58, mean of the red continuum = 1.47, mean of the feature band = 1.3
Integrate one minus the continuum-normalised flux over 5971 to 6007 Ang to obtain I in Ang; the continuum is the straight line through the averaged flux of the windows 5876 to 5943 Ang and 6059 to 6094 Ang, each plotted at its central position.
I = -1.7 Ang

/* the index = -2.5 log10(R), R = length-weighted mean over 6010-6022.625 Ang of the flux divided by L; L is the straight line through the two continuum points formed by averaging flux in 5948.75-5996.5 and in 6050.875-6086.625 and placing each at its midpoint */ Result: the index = 0.044 mag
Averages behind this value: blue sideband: 1.51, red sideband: 1.56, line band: 1.47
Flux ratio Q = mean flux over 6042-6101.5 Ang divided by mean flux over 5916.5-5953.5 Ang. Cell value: 1.04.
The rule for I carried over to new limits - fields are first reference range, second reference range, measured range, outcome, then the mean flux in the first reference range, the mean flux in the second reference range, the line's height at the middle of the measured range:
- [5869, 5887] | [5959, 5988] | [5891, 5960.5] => 2.2 Ang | 1.48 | 1.49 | 1.48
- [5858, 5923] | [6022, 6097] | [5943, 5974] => -1.8 Ang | 1.41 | 1.57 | 1.47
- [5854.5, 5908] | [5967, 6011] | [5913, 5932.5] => -0.5 Ang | 1.41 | 1.51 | 1.45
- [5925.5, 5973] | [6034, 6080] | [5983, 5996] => 0.4 Ang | 1.5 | 1.57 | 1.53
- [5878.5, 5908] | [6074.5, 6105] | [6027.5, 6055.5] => -2.1 Ang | 1.28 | 1.54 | 1.47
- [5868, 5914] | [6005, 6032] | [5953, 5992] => -1.1 Ang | 1.38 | 1.48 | 1.44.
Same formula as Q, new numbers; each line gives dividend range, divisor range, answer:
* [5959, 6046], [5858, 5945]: 1.07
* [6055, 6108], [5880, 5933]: 1.13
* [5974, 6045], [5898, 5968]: 1.03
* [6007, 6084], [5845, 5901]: 1.07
